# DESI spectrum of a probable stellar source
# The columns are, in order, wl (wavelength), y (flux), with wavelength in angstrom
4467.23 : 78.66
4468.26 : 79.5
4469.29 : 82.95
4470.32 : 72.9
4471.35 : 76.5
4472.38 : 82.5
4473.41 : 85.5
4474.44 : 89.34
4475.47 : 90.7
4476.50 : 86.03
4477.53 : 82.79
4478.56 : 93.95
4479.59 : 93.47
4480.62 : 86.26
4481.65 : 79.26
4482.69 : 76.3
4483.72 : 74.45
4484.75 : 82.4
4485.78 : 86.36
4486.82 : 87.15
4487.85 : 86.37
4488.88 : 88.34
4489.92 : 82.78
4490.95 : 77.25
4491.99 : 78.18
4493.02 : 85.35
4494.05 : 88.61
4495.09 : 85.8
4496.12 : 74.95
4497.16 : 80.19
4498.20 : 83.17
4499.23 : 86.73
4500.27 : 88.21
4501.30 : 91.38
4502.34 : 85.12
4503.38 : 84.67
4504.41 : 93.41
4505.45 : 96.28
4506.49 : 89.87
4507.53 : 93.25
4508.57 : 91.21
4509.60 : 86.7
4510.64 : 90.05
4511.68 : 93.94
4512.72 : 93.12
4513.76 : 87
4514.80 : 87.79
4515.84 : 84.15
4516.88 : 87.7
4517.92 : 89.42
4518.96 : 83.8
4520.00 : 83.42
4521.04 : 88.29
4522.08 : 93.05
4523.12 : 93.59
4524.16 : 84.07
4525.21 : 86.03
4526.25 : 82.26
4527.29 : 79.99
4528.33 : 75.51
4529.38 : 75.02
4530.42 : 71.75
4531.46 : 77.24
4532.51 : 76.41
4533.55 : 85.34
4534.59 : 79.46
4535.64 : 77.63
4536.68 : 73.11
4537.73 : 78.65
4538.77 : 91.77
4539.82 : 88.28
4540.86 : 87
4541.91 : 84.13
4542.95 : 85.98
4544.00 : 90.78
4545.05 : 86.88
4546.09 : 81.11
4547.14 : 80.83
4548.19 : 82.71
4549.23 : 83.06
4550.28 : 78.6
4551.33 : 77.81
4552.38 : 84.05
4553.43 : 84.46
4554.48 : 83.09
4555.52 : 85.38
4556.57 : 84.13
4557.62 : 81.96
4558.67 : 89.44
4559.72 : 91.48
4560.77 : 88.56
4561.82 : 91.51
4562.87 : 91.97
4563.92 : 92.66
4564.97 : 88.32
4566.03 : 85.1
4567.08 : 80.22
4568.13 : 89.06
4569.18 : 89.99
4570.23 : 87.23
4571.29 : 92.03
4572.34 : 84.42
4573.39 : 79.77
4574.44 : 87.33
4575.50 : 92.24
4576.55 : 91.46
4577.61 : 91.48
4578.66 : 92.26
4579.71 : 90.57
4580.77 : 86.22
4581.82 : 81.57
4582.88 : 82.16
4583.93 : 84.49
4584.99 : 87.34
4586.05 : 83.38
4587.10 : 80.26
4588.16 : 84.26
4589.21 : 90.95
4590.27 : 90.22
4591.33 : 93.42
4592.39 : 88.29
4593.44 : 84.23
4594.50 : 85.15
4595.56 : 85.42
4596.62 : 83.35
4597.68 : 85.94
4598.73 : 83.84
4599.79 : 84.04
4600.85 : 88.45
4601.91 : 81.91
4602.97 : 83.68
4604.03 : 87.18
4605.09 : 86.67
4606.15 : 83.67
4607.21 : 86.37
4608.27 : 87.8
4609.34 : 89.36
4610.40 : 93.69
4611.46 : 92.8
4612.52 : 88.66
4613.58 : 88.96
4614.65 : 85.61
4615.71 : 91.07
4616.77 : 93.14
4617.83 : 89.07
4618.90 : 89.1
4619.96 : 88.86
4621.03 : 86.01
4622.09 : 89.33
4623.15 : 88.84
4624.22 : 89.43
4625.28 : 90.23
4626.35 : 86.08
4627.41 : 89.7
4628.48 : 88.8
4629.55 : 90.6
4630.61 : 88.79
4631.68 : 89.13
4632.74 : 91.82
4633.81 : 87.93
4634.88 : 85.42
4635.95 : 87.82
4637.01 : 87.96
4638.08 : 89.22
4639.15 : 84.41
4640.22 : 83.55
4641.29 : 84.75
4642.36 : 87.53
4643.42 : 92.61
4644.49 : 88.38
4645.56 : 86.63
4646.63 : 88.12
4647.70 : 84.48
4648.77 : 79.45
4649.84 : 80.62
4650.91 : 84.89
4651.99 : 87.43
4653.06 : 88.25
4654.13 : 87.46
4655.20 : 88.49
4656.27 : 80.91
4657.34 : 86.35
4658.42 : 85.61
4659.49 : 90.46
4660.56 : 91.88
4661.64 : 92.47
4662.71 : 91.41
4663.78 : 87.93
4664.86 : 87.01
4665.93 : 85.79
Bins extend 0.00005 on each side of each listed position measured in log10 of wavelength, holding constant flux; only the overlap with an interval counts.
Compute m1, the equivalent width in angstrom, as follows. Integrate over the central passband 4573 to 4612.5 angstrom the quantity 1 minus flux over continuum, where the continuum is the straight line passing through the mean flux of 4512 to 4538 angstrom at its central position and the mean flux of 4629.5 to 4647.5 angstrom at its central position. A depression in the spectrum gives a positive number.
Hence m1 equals -0.4 angstrom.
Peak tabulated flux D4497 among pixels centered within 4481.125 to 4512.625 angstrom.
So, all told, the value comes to 96.28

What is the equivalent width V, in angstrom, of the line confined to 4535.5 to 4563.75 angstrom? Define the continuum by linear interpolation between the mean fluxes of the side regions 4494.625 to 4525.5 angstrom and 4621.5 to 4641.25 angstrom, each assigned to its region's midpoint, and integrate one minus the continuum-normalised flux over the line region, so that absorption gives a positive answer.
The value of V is 1.0 angstrom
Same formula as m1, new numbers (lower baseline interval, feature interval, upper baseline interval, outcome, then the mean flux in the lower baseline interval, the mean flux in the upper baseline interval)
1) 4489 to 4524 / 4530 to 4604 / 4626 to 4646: 1.9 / 87.2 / 88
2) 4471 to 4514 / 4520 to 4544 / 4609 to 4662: 1.1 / 86.1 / 88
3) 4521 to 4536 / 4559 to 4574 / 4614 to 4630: -0.6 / 81.5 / 89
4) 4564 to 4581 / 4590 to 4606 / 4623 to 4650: 0.3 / 88.1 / 87.5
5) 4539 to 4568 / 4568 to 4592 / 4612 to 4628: -0.1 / 85.6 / 88.9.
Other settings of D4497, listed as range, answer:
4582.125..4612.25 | 93.69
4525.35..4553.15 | 91.77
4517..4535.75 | 93.59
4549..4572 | 92.66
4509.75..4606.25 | 93.94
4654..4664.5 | 92.47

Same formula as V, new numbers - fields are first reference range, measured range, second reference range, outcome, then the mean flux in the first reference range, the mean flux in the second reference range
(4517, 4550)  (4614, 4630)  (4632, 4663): -0.5 angstrom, 83.1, 87.1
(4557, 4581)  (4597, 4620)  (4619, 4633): 0.3 angstrom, 88.5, 89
